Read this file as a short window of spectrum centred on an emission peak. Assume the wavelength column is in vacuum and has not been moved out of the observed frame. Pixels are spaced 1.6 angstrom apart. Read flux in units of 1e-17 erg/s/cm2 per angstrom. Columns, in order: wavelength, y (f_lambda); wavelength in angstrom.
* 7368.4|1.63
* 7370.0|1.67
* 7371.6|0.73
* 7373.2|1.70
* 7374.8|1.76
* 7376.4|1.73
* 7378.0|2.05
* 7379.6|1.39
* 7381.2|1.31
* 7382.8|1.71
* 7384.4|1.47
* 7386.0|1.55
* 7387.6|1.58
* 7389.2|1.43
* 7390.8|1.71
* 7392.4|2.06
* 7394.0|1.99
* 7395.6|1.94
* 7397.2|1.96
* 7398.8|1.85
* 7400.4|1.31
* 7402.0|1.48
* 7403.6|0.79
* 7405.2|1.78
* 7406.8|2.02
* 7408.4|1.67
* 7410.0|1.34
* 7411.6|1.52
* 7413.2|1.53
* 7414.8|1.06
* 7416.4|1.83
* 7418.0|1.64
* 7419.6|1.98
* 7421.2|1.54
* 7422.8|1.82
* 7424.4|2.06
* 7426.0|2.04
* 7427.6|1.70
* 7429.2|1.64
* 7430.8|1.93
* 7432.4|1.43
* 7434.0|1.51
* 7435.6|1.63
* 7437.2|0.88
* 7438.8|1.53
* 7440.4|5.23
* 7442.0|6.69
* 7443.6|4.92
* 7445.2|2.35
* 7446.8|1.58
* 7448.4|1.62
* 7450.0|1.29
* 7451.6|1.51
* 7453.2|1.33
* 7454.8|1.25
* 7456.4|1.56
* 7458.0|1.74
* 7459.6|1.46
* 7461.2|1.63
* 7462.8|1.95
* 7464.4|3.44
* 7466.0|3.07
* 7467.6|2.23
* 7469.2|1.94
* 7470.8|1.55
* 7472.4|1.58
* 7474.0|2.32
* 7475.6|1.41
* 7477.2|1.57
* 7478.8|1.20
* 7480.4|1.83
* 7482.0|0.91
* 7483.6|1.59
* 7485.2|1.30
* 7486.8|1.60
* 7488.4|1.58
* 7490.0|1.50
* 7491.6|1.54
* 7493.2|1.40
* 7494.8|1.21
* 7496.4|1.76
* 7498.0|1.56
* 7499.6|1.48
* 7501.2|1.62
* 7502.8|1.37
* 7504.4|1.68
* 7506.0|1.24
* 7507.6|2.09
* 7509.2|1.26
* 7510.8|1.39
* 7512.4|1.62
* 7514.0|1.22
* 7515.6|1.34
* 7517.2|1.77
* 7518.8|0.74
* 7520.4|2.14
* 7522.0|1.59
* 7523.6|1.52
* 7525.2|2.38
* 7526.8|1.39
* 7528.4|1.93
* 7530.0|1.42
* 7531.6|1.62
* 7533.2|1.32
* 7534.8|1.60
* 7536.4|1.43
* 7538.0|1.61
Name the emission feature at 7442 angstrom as H-alpha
